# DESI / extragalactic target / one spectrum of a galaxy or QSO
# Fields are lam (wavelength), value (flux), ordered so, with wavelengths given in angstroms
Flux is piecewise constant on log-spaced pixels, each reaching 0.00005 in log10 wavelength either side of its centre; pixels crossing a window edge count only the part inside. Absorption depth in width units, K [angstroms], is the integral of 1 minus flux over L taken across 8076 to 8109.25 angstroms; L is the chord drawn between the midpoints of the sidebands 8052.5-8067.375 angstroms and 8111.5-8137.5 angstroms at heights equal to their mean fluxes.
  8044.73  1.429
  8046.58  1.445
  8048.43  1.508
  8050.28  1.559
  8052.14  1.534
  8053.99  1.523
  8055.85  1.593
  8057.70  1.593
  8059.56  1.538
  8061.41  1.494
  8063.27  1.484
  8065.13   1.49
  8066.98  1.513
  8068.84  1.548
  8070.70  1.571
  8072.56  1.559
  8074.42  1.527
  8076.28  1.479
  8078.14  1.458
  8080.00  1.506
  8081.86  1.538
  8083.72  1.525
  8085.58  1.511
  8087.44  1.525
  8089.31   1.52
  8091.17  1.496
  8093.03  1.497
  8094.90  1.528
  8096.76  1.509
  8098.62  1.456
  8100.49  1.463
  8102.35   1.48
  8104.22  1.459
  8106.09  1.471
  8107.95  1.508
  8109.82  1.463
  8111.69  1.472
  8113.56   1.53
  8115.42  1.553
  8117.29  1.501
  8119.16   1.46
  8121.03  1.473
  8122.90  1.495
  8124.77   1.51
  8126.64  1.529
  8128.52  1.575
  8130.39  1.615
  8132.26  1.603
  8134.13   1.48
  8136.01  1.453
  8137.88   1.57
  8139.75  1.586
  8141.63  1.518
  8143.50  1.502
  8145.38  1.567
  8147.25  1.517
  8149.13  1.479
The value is 0.6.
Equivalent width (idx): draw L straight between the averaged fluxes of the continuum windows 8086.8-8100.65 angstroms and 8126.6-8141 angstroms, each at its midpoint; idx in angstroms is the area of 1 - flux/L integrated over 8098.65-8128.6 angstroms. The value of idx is 0.6 angstroms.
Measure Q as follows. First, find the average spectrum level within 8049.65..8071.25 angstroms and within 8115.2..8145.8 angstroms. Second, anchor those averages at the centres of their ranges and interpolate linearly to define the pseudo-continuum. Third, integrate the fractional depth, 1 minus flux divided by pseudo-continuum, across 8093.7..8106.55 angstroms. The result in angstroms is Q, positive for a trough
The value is 0.41 angstroms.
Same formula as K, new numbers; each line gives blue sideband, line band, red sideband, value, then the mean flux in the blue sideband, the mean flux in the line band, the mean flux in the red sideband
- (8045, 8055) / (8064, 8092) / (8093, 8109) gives -0.4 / 1.51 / 1.52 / 1.48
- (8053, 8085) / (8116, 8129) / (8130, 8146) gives 0.3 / 1.53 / 1.5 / 1.54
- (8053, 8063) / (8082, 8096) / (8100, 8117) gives 0.0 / 1.54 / 1.52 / 1.49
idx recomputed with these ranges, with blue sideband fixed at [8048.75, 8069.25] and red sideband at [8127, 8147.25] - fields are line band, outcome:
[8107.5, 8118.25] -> 0.26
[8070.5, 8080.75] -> 0.15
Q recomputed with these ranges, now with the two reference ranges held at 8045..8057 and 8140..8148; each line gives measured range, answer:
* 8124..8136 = -0.11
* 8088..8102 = 0.29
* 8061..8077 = 0.06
